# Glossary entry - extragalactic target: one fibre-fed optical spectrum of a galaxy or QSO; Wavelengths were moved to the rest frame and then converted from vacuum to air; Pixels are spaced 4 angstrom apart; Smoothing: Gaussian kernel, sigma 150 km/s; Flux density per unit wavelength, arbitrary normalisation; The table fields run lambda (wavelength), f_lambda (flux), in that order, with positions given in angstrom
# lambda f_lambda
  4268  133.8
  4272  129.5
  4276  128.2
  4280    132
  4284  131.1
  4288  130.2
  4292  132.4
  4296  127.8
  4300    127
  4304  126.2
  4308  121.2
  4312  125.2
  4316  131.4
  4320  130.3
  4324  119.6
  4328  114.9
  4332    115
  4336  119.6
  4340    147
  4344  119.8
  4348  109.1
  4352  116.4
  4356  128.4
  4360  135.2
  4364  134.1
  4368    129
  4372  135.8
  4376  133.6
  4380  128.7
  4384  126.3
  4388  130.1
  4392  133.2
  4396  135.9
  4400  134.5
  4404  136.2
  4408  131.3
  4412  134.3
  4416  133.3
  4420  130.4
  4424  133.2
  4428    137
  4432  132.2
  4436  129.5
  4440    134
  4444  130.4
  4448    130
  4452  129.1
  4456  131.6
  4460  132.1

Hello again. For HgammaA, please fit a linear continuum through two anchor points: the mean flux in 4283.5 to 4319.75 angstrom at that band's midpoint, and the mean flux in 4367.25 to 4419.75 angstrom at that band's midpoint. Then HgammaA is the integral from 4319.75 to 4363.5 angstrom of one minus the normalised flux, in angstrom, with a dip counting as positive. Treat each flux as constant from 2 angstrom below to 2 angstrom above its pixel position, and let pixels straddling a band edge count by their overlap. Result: 2.3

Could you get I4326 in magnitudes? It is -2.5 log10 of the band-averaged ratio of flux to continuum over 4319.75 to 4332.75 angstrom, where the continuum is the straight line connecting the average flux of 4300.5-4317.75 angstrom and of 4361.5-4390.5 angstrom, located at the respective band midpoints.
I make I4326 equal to 0.07 mag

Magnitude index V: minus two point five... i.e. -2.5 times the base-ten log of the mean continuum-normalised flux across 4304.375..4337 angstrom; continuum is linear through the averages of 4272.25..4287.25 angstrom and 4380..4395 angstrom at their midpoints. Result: 0.07 mag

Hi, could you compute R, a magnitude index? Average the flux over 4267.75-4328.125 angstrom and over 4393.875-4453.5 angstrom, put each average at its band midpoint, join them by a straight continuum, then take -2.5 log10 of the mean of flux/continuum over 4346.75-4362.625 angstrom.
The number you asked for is 0.057 mag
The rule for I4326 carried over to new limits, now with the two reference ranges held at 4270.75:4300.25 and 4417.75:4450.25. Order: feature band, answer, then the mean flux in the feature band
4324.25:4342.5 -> 0.060 mag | 124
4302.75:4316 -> 0.043 mag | 125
